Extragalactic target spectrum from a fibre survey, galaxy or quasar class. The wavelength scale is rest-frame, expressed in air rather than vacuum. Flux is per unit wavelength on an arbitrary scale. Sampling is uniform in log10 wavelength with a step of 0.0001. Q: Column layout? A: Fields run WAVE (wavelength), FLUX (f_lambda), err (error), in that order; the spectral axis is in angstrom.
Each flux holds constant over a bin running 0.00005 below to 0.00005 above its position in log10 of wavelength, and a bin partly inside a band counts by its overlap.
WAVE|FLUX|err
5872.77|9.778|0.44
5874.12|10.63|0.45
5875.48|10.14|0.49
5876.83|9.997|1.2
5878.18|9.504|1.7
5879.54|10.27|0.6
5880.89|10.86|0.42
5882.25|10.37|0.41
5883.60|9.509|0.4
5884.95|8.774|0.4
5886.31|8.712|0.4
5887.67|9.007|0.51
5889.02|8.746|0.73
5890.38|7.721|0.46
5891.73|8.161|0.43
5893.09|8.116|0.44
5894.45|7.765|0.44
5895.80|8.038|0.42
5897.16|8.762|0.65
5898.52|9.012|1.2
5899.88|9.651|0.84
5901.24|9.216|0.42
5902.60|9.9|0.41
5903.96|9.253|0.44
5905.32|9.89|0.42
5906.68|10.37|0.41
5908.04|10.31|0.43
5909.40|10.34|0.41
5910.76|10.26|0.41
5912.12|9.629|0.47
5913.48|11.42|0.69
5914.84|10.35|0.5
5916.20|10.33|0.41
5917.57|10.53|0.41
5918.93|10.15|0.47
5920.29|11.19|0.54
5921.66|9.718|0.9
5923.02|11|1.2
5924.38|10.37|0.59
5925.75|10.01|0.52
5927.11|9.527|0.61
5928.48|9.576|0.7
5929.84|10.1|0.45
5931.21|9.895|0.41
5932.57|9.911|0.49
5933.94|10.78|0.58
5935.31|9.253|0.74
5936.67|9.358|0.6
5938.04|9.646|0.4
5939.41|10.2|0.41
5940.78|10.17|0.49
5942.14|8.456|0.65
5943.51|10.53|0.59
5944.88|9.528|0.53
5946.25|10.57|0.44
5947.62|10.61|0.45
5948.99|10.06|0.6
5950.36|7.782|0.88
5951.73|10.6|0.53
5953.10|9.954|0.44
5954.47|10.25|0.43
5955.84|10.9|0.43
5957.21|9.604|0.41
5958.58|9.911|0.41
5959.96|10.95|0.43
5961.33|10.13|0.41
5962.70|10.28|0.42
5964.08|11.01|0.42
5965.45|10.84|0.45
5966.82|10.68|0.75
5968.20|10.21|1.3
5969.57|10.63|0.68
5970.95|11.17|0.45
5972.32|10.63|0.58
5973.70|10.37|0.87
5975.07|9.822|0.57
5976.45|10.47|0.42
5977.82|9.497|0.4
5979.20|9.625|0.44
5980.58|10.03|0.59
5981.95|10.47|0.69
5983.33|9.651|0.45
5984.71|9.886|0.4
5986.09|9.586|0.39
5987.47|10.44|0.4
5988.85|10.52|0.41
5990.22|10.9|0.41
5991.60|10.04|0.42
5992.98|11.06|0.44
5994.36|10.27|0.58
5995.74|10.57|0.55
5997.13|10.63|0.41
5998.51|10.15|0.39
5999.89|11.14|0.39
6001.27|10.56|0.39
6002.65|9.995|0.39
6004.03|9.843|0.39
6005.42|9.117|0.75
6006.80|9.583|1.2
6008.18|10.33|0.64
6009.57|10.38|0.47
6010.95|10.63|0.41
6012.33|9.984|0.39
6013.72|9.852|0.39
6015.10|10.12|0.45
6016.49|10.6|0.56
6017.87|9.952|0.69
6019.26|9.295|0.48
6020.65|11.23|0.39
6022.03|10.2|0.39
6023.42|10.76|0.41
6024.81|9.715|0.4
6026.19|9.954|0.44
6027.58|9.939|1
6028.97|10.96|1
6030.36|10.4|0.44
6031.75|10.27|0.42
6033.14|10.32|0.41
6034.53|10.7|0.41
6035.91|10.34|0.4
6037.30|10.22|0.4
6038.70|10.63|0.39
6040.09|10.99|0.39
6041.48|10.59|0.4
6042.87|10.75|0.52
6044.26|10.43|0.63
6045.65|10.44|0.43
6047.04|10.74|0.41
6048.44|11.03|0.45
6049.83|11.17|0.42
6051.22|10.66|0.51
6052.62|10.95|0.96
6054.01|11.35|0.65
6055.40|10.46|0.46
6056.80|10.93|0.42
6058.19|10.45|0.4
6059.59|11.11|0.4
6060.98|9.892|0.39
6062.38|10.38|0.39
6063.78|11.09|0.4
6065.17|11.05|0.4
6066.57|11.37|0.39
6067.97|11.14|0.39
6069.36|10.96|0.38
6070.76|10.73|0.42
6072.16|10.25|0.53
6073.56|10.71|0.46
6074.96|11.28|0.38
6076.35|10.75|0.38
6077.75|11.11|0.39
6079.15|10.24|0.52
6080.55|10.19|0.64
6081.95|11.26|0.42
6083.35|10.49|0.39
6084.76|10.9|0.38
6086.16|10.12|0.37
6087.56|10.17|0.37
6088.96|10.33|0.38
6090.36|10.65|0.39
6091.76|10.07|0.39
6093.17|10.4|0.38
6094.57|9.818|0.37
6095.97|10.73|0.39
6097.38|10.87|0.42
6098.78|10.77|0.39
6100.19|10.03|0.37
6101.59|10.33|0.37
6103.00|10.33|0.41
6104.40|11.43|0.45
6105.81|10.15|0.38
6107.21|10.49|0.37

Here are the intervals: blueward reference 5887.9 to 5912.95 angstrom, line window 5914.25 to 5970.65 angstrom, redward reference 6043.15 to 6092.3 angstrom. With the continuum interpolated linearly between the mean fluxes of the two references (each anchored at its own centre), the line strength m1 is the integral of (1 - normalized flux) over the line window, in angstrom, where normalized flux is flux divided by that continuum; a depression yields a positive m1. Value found -3.4 angstrom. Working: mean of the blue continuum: 9.19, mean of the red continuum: 10.7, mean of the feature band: 10.1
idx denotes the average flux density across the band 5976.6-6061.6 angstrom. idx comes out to 10.4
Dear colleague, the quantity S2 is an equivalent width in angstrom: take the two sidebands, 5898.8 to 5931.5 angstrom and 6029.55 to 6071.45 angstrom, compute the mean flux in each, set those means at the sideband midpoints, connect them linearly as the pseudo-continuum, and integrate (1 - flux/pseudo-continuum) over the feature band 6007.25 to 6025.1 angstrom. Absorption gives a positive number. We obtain 0.6 angstrom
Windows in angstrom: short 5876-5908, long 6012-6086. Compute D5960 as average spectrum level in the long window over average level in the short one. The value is 1.1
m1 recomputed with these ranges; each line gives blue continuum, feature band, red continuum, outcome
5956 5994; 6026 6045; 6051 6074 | 0.30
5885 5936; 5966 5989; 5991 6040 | -0.37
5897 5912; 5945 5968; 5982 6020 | -0.58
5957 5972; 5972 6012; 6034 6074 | 1.44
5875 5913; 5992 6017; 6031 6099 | -0.15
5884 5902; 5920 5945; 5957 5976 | -0.91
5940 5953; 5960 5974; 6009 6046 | -0.93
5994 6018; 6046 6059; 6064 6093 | -0.41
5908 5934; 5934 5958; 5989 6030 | 0.90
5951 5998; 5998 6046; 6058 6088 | 1.03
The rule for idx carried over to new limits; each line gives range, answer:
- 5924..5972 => 10.1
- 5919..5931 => 10.2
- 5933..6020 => 10.2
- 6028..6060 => 10.7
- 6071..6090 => 10.6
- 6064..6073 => 10.9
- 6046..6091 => 10.7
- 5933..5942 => 9.81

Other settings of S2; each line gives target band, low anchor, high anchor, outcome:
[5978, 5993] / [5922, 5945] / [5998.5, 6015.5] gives -0.1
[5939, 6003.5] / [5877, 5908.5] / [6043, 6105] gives -2.6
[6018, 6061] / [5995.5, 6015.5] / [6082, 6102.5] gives -1.1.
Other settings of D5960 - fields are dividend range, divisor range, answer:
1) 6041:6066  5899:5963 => 1.07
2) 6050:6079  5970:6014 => 1.06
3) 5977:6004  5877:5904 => 1.13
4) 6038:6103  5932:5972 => 1.05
